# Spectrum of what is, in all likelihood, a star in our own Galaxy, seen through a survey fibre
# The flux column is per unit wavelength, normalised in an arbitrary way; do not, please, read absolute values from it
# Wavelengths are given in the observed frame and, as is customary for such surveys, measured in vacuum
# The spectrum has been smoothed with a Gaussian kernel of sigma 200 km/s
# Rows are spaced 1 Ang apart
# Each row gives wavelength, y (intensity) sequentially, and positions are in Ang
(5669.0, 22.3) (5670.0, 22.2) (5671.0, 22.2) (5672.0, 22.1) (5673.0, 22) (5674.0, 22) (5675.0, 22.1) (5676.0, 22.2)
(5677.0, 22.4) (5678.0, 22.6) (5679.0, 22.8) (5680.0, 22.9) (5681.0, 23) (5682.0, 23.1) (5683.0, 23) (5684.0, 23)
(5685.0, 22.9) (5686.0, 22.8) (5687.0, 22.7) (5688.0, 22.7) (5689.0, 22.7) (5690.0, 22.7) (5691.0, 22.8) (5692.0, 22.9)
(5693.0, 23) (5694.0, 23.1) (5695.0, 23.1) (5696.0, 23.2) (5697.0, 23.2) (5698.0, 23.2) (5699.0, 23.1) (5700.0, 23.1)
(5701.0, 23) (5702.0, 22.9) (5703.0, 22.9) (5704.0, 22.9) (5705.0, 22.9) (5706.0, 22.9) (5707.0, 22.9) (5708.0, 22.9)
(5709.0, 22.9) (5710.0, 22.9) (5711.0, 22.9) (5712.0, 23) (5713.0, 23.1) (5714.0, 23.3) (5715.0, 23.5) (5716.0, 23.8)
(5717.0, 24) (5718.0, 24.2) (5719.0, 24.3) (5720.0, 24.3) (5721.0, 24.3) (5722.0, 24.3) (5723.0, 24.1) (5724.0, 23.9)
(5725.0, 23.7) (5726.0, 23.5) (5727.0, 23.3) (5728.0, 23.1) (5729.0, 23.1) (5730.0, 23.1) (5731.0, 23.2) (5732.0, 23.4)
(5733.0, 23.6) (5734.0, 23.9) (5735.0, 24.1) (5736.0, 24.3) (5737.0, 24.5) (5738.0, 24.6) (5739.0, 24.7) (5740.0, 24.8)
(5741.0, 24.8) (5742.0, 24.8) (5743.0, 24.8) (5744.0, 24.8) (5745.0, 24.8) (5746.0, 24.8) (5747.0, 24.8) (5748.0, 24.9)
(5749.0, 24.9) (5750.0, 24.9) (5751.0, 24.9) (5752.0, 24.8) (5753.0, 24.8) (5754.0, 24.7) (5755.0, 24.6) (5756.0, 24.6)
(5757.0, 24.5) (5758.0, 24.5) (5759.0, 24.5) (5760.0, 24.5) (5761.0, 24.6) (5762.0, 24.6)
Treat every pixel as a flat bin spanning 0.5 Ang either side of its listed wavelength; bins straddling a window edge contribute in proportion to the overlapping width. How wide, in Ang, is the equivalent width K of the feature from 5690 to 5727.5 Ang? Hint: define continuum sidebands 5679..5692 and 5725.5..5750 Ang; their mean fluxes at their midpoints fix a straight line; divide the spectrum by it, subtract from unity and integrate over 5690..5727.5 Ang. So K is 0.2 Ang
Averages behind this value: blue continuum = 22.9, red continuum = 24.2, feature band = 23.3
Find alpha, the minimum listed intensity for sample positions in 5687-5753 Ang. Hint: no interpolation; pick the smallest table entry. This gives 22.7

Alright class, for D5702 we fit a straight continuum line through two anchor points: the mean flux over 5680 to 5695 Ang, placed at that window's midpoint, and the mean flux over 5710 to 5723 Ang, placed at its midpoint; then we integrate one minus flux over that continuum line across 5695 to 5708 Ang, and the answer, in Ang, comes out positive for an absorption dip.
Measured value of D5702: 0.2 Ang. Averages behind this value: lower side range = 22.9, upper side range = 23.7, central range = 23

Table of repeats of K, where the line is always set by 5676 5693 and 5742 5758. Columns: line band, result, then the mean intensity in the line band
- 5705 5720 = 0.2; 23.3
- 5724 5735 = 0.3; 23.4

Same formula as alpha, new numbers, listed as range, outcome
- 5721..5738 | 23.1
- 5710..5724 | 22.9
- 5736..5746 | 24.3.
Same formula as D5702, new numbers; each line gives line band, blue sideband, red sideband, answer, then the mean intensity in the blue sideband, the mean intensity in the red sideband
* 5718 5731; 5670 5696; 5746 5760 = 0.07 Ang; 22.7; 24.7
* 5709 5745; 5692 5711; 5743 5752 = 0.21 Ang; 23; 24.8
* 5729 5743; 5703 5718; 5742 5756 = 0.07 Ang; 23.2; 24.8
